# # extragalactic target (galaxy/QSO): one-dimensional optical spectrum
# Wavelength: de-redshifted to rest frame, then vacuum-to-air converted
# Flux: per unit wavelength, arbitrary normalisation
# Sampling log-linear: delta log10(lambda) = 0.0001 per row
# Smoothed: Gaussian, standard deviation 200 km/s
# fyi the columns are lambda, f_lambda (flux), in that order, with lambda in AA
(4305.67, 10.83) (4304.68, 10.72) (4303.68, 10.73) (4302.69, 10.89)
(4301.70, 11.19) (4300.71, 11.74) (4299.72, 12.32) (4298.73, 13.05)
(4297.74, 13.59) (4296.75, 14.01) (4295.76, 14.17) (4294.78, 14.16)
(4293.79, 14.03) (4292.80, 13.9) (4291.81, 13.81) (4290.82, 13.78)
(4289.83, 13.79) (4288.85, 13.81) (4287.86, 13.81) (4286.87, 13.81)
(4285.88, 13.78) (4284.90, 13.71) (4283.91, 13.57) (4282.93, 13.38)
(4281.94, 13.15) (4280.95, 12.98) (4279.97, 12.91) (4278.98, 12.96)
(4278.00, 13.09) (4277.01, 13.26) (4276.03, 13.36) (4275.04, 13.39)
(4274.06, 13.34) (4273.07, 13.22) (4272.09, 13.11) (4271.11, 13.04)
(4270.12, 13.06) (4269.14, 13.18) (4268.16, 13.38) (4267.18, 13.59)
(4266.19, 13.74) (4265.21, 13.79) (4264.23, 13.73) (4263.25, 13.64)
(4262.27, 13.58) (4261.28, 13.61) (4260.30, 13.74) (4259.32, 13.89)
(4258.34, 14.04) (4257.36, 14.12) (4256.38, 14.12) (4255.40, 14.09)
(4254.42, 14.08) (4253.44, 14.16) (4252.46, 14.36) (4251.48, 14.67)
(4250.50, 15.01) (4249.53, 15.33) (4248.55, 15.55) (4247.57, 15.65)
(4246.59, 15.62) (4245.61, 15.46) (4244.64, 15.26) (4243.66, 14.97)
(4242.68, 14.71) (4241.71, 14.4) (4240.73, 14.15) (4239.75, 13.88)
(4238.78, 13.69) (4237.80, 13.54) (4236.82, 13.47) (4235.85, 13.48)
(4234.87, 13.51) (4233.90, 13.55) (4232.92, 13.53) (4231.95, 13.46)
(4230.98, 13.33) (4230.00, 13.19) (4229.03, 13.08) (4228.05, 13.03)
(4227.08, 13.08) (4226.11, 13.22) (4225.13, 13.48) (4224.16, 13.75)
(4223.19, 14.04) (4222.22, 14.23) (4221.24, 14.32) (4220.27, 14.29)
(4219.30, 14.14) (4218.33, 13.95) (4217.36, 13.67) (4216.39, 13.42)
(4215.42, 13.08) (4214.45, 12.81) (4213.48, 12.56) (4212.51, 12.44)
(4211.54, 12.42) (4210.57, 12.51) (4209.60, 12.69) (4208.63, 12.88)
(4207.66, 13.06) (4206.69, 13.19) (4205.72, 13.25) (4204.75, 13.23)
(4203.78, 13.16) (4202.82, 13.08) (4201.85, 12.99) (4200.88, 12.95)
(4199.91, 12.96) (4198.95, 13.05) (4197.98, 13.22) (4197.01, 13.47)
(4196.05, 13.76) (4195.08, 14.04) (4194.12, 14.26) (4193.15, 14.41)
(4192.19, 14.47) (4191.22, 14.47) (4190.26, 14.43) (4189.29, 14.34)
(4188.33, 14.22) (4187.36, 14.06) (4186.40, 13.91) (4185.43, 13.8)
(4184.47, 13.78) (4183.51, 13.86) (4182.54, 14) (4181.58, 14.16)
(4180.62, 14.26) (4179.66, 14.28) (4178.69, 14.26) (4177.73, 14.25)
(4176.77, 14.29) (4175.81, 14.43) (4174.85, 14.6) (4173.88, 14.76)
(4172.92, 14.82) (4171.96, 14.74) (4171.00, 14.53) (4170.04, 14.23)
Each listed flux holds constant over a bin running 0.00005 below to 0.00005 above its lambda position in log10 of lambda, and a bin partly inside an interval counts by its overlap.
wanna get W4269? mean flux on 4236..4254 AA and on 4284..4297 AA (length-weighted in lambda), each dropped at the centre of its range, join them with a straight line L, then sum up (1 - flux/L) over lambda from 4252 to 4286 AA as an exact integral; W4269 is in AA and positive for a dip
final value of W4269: 1.7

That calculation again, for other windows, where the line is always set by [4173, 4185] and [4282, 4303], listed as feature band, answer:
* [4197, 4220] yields 1.53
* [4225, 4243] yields 0.35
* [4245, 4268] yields -1.12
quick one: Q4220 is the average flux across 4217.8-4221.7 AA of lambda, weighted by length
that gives 14.2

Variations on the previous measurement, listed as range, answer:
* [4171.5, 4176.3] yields 14.7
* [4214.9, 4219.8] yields 13.7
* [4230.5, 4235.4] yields 13.5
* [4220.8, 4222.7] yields 14.2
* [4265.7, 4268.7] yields 13.6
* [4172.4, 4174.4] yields 14.7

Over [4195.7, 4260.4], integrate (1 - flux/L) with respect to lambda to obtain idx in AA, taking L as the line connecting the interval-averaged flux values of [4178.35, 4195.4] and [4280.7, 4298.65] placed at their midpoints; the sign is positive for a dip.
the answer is 1.15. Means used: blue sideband 14.2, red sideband 13.7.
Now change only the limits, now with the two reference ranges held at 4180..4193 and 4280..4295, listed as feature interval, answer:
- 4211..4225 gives 0.5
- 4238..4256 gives -1.1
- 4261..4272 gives 0.2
